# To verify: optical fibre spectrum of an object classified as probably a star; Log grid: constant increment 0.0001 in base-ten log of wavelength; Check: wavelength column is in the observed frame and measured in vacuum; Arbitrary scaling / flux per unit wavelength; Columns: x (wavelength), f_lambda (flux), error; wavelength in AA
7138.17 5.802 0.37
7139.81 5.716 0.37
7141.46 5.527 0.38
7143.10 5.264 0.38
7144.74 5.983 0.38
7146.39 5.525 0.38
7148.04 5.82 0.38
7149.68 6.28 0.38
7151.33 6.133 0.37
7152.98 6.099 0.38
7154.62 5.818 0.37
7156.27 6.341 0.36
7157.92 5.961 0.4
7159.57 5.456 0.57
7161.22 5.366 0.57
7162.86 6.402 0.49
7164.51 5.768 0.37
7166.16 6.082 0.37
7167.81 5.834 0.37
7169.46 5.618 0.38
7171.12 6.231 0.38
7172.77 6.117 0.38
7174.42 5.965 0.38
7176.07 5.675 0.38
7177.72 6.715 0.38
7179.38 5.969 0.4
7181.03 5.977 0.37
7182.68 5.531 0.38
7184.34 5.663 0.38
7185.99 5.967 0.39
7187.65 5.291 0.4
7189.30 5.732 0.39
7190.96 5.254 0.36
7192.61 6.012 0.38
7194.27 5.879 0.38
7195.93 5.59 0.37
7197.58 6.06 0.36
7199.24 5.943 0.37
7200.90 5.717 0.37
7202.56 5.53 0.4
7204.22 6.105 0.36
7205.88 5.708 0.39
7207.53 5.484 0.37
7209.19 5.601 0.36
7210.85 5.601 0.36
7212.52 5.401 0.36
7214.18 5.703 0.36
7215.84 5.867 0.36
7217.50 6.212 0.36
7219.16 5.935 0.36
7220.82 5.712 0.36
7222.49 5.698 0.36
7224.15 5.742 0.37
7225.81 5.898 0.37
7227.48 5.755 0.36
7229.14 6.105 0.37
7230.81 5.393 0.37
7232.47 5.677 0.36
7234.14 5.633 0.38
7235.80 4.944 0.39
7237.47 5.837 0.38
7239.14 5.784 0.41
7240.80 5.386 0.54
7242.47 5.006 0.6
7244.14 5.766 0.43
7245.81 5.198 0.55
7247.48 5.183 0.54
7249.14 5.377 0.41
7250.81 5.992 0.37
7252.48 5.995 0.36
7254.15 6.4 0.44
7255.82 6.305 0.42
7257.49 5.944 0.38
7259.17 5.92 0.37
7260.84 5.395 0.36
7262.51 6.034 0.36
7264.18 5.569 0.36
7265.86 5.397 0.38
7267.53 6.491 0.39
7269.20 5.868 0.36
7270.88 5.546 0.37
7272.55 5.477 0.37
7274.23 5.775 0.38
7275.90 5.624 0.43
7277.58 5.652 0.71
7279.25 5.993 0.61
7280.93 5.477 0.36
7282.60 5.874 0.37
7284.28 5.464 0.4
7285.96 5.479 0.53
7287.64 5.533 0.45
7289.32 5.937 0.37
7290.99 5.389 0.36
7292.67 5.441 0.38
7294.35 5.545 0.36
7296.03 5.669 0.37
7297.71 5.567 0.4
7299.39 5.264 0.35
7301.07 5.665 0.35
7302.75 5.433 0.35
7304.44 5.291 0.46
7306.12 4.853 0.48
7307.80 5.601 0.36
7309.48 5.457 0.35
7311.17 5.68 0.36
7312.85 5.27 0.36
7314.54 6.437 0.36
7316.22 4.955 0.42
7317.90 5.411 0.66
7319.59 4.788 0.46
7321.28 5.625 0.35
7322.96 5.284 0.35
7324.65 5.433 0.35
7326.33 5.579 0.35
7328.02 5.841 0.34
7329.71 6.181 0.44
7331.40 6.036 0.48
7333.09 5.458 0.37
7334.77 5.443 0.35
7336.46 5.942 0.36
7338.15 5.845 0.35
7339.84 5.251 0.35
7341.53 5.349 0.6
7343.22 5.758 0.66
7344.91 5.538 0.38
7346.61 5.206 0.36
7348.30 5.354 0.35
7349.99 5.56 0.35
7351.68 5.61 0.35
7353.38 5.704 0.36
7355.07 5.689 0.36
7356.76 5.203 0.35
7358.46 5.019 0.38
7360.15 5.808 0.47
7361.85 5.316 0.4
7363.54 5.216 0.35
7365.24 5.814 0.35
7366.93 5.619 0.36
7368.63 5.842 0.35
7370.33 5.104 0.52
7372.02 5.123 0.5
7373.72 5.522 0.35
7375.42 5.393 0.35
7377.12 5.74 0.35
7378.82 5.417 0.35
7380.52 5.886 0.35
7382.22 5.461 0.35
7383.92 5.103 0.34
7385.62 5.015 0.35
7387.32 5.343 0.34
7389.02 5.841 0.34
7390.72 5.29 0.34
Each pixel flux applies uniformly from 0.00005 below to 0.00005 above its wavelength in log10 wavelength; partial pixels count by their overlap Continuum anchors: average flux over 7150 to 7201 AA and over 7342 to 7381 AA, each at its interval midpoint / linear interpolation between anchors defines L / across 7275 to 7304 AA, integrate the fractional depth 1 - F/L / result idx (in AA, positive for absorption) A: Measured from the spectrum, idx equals 0.30 AA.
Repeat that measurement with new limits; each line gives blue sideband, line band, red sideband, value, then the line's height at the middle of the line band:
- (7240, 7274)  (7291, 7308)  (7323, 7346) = 0.8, 5.68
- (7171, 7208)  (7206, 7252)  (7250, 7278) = 1.6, 5.84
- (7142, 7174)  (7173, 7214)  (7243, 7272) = 0.6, 5.85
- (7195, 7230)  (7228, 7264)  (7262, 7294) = 0.3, 5.73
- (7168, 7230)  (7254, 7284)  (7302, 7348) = -0.8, 5.65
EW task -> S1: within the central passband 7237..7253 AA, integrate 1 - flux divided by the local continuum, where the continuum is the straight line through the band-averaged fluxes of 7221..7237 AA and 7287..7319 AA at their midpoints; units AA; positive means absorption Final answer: 0.2 AA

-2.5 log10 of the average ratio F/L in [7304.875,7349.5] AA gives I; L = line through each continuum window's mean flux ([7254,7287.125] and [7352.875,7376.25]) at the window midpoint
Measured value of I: 0.01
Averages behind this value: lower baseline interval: 5.77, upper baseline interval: 5.45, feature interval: 5.52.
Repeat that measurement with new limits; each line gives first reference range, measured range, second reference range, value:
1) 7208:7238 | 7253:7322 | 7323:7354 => 0.01 mag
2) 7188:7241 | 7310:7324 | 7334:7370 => 0.03 mag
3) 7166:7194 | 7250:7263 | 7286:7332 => -0.06 mag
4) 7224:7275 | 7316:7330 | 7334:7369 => 0.02 mag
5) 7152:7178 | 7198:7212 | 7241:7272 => 0.03 mag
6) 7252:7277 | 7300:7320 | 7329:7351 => 0.06 mag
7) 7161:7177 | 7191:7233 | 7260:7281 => 0.02 mag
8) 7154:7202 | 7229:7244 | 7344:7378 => 0.04 mag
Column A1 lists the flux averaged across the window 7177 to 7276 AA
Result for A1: 5.74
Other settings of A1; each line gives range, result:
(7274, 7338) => 5.56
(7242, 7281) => 5.74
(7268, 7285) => 5.7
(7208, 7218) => 5.7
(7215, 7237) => 5.74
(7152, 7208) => 5.85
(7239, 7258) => 5.69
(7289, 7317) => 5.49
